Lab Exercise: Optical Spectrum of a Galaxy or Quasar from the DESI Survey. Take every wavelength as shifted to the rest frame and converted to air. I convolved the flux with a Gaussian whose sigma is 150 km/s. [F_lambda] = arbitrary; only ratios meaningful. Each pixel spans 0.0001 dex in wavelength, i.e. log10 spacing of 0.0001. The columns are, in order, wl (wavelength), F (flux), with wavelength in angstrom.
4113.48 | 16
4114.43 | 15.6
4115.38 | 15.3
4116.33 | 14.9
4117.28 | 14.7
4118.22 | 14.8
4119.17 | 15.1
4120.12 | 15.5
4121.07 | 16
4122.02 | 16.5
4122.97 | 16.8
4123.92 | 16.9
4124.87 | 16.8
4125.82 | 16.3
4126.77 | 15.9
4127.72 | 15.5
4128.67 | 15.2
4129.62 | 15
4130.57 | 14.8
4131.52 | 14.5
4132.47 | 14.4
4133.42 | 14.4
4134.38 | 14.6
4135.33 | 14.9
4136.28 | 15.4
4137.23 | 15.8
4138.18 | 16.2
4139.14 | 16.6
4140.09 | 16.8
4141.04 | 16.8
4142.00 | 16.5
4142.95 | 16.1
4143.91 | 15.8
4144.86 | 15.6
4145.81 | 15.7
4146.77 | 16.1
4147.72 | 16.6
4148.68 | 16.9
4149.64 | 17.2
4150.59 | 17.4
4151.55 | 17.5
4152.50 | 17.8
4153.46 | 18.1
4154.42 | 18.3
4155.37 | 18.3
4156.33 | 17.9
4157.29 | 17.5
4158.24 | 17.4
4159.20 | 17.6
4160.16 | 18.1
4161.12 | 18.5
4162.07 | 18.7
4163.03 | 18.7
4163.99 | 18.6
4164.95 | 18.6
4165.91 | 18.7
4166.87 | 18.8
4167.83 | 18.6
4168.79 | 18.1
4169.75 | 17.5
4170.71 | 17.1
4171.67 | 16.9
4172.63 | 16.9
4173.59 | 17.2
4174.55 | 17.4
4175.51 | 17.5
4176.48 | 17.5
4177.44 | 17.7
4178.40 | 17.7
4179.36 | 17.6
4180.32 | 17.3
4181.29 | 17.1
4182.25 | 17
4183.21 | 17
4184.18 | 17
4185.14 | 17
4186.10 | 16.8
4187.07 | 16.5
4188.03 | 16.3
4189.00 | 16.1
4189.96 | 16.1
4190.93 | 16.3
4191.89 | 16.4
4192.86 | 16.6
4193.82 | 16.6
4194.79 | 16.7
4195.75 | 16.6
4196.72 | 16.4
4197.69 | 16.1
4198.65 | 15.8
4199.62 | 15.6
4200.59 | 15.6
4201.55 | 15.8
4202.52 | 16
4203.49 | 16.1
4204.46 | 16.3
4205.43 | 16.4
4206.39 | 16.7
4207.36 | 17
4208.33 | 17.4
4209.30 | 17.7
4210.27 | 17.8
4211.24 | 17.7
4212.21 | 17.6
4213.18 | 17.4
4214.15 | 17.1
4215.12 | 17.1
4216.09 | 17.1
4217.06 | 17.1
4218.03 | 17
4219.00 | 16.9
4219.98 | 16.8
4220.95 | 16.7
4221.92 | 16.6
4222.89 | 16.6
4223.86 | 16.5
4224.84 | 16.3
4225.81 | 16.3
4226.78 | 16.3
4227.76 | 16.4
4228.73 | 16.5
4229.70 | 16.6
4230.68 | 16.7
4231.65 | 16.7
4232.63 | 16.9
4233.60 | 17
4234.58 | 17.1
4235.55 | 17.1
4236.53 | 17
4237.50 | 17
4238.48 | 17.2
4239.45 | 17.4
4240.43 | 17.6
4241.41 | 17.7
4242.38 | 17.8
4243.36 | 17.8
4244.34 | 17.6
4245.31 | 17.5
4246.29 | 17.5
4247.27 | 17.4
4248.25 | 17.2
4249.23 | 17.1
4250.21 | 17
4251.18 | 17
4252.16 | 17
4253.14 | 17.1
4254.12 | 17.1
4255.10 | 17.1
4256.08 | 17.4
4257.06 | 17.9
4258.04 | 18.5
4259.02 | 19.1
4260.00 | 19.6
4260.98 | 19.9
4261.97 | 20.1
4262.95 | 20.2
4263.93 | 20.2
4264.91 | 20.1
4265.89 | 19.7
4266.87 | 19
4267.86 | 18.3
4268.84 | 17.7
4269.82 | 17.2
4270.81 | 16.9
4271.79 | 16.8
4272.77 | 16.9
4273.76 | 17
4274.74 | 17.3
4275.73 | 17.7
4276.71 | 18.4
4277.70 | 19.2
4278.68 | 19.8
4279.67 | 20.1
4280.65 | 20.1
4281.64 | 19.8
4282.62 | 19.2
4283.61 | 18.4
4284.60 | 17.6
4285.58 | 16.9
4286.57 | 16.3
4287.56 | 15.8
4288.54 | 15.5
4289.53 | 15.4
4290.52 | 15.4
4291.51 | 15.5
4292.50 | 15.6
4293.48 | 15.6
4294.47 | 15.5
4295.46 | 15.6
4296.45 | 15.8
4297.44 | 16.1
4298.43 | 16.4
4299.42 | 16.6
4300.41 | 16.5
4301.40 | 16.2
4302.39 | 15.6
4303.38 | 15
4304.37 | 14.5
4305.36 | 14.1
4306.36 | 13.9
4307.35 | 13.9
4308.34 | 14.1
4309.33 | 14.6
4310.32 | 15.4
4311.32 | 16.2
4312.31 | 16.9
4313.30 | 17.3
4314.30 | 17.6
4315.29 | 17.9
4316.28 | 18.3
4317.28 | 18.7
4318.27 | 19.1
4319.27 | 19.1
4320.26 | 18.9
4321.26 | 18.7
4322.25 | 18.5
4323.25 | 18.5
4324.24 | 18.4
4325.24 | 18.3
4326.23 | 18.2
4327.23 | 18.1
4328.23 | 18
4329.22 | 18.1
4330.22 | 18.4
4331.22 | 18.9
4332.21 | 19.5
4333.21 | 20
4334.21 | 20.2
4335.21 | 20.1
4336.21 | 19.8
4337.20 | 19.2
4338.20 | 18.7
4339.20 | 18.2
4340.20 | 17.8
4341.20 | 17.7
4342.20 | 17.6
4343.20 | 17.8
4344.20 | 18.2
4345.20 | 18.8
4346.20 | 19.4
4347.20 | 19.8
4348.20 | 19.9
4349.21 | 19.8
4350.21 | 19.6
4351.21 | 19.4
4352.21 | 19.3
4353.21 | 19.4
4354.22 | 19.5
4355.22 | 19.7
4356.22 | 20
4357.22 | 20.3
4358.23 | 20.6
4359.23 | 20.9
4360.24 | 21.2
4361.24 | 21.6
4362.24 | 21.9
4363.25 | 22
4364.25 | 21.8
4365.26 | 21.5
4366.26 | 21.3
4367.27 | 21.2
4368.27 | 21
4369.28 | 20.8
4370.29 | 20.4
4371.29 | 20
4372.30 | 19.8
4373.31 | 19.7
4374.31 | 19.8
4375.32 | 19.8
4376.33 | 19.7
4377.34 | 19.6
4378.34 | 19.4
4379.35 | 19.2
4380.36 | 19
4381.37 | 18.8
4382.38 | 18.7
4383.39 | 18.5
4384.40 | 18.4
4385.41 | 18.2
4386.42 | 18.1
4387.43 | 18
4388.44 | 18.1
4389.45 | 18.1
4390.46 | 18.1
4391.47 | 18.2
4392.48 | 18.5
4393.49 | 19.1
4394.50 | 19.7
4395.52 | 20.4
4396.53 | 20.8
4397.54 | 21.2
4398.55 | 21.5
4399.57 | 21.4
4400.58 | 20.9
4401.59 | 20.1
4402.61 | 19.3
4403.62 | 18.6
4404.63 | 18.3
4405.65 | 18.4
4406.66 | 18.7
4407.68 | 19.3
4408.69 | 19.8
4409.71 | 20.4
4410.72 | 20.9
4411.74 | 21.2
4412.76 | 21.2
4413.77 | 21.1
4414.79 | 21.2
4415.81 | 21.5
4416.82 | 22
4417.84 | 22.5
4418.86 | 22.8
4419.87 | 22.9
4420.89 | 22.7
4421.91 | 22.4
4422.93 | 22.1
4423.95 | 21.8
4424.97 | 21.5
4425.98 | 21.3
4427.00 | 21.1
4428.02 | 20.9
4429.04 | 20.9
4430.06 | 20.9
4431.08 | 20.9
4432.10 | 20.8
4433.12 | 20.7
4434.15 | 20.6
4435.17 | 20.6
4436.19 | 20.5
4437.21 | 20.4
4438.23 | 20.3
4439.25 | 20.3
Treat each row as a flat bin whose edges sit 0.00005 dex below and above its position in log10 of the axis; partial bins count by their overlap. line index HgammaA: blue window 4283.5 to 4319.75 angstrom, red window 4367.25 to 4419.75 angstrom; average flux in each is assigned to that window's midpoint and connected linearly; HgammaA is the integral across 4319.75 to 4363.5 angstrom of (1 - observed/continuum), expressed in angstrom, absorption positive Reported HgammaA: -3.7 angstrom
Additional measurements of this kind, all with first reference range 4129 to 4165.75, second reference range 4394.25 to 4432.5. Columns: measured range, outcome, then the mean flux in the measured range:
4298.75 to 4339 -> 4.0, 17.5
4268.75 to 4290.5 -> 1.3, 17.7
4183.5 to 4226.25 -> 2.4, 16.6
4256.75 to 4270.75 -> -0.4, 19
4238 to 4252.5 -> 0.7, 17.4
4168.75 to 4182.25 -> -0.1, 17.4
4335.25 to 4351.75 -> 0.8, 18.9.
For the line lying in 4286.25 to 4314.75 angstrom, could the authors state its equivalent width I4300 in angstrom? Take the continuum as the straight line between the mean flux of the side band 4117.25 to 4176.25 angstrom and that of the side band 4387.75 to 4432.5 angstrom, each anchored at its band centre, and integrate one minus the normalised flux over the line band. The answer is 5.02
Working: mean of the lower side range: 16.7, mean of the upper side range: 20.5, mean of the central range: 15.6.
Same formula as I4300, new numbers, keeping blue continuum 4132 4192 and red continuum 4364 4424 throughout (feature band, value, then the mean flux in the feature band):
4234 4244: 0.38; 17.4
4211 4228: 0.91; 16.9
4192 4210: 1.16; 16.4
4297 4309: 2.33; 15.2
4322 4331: 0.43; 18.3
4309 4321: 0.95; 17.6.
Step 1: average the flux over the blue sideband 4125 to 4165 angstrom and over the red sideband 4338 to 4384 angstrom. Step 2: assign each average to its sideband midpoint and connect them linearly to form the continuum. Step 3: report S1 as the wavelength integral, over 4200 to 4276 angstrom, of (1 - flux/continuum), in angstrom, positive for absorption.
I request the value 2.6 angstrom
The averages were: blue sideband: 16.6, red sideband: 19.8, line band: 17.4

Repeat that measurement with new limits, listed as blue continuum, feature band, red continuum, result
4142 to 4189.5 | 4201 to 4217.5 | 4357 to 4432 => 0.9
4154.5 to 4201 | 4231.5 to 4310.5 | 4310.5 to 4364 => 4.7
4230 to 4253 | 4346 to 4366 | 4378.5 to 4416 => -1.6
